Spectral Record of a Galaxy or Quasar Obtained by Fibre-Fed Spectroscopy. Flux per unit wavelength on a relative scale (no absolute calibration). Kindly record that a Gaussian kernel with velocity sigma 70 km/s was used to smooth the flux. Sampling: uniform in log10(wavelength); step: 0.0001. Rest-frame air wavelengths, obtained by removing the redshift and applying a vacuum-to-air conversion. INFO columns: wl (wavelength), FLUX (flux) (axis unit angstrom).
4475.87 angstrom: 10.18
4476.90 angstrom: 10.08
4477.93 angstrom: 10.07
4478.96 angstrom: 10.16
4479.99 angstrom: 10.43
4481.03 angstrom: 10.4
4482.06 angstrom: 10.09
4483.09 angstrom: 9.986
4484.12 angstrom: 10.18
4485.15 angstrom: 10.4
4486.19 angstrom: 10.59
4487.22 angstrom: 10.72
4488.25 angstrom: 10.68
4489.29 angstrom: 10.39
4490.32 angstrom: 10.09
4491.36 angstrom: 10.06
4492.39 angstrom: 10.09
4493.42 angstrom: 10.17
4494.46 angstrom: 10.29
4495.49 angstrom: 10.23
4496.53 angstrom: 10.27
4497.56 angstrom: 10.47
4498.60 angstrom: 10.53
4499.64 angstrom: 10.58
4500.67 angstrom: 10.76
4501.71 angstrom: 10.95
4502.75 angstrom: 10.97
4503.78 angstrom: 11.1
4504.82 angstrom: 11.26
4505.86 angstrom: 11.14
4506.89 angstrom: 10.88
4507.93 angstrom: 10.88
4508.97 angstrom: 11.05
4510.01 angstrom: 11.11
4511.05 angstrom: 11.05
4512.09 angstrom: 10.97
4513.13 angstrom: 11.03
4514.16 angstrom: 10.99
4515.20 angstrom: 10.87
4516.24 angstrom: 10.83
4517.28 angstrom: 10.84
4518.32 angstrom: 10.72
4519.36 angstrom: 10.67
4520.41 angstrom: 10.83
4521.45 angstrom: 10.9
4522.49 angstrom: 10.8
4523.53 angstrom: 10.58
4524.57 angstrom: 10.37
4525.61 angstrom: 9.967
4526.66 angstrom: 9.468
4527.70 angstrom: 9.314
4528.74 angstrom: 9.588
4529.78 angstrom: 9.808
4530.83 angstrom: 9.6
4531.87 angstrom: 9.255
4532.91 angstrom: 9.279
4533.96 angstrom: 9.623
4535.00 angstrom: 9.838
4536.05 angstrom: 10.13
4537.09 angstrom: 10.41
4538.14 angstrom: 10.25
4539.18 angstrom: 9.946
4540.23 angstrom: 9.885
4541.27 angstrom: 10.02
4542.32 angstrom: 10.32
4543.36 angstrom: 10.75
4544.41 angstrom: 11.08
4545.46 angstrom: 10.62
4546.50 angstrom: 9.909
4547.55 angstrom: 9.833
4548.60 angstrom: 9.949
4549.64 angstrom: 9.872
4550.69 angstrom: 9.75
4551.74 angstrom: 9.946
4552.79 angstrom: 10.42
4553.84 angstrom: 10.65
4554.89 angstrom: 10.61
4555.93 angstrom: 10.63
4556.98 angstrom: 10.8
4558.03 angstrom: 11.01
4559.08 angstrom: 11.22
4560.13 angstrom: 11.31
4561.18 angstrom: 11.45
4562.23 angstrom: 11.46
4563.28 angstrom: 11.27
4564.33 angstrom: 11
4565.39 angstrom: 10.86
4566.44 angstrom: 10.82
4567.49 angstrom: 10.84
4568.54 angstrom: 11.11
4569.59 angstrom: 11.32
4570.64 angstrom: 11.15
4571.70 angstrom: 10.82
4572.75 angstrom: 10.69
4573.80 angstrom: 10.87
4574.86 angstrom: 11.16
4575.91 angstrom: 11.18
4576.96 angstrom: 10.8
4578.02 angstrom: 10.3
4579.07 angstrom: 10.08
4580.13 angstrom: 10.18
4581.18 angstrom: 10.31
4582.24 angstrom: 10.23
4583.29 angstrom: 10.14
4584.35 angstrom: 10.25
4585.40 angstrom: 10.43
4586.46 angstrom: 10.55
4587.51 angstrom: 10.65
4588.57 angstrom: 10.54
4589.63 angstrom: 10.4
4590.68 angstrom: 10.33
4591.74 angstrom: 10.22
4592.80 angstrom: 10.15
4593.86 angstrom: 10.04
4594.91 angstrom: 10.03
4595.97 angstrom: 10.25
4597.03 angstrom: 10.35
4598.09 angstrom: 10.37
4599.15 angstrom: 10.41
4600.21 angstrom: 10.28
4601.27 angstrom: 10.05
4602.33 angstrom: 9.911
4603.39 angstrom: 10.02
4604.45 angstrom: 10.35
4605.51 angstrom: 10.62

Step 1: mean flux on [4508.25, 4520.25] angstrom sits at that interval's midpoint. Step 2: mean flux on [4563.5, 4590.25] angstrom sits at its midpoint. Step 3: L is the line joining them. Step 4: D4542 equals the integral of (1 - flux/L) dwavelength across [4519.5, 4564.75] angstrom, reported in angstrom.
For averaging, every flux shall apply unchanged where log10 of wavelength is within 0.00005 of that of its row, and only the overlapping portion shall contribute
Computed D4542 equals 2.0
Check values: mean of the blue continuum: 10.9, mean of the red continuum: 10.7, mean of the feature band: 10.3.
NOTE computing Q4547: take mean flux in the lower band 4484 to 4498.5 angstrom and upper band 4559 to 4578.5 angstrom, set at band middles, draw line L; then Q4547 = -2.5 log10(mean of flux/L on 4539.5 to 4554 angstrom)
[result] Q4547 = 0.07 mag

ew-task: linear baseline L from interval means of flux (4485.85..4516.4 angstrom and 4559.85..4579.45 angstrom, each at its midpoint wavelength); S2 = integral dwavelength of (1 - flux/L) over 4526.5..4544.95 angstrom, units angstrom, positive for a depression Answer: 1.5 angstrom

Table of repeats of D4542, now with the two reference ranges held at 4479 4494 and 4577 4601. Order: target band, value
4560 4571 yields -0.90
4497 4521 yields -1.38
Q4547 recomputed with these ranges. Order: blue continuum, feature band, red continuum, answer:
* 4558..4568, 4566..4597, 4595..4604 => 0.01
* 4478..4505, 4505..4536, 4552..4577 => 0.02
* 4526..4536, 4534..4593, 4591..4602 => -0.07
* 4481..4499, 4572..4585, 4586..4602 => -0.02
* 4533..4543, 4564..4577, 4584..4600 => -0.08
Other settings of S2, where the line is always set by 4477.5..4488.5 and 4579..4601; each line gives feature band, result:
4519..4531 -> 0.2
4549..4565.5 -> -0.7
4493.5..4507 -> -0.5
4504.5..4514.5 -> -0.7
